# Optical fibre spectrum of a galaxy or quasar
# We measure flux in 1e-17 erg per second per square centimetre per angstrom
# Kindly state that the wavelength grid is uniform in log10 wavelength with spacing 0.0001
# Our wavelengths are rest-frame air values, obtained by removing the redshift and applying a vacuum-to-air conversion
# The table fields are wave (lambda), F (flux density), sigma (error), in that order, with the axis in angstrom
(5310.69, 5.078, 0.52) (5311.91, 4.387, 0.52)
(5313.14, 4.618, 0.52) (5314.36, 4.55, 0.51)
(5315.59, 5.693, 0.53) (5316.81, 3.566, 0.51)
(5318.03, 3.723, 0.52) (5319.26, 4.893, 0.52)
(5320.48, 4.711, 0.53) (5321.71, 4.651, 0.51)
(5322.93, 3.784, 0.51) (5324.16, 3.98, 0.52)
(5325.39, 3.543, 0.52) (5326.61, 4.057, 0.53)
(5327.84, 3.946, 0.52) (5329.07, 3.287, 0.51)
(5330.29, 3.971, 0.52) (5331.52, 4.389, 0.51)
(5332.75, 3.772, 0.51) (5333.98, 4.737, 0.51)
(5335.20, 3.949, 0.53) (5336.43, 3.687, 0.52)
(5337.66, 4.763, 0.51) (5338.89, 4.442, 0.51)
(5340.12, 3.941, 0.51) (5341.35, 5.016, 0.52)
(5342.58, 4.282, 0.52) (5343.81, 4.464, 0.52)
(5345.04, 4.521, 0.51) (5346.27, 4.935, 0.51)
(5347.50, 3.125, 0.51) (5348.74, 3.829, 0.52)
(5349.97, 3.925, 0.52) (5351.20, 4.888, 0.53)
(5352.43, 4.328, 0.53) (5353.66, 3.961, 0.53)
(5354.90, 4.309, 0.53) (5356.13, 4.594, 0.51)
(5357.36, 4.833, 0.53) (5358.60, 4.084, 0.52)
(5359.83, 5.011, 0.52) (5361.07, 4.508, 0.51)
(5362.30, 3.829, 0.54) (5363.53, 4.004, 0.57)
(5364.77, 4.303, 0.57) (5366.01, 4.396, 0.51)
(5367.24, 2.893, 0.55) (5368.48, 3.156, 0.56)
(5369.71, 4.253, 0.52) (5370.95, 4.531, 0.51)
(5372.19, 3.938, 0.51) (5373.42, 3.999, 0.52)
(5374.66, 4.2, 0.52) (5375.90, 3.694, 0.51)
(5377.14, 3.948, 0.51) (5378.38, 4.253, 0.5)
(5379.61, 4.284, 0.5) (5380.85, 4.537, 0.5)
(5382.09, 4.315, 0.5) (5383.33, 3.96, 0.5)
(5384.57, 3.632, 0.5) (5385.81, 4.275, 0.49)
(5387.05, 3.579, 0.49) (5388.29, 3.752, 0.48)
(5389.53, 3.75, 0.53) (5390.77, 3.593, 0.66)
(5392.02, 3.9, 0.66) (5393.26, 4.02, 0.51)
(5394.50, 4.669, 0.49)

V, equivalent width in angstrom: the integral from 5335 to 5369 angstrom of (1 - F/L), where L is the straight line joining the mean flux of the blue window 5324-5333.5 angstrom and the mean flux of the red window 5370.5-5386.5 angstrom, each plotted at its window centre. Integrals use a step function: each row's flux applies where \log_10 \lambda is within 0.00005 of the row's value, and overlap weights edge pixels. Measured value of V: -2.01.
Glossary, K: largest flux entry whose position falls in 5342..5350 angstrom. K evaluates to 4.935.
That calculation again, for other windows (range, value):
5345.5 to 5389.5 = 5.011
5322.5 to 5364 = 5.016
